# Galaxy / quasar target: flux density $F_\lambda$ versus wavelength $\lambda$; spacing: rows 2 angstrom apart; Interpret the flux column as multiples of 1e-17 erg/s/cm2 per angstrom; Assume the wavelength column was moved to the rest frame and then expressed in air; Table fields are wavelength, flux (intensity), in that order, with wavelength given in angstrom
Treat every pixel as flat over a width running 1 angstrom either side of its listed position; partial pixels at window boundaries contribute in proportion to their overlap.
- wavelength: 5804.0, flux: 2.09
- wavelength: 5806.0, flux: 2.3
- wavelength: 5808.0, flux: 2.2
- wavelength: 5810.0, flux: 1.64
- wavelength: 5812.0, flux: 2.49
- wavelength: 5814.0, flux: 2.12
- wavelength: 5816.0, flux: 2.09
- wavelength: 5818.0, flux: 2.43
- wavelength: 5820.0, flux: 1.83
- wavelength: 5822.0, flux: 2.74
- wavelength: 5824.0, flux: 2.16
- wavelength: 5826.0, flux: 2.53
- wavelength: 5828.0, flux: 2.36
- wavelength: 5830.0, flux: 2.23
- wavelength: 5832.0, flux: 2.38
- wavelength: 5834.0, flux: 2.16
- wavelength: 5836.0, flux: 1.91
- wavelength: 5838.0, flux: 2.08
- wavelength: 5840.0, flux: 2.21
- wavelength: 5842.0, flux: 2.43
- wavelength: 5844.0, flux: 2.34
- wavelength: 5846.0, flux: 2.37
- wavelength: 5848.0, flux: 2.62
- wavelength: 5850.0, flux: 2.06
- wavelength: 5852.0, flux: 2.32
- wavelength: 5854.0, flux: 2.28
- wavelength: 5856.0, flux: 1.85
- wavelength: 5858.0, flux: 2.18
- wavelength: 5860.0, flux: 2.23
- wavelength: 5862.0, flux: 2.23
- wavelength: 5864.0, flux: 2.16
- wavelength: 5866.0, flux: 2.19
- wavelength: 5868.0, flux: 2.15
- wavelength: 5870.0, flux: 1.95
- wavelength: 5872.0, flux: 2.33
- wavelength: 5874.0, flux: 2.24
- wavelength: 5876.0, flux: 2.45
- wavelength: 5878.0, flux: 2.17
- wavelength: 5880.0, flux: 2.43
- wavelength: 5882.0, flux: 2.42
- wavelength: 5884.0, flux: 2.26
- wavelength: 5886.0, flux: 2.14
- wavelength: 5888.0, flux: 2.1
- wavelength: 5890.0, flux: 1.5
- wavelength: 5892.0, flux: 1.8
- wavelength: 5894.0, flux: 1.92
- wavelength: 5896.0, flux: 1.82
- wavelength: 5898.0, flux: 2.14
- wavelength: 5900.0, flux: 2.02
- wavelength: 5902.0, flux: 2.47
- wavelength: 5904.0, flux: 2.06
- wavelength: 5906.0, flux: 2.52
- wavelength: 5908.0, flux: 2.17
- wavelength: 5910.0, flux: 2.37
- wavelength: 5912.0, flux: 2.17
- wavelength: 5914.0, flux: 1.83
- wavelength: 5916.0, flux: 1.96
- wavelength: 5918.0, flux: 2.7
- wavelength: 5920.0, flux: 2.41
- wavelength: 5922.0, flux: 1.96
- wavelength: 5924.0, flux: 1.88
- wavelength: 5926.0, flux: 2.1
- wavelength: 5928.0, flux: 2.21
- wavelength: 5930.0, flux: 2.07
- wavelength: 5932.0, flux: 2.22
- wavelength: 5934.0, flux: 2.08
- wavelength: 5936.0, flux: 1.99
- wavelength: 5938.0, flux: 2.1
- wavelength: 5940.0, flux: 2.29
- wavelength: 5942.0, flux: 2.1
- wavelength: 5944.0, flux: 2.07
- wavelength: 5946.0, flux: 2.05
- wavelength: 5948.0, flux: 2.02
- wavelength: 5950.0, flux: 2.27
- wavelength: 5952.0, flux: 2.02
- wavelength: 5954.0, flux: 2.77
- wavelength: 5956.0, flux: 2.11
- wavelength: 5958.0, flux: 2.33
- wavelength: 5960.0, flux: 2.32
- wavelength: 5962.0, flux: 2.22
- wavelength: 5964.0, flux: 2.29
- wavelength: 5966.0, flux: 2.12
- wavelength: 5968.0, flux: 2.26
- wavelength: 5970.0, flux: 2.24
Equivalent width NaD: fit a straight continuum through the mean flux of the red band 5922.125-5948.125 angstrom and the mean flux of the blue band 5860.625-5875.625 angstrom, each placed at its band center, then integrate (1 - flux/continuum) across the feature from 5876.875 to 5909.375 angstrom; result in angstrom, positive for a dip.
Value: 0.4 angstrom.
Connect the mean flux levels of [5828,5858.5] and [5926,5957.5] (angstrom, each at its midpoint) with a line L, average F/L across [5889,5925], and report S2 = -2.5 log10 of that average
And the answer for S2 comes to 0.046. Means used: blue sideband 2.23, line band 2.09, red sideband 2.16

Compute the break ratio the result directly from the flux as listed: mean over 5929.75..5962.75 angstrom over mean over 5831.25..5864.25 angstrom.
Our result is 1.0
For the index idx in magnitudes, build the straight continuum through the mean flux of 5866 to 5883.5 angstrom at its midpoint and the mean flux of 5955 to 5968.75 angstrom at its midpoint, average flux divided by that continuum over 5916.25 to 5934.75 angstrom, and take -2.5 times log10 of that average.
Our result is 0.04 mag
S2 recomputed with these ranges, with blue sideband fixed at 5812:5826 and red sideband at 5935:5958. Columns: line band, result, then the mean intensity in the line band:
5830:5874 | 0.02 mag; 2.21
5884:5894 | 0.15 mag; 1.93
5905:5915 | -0.01 mag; 2.21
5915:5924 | -0.01 mag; 2.22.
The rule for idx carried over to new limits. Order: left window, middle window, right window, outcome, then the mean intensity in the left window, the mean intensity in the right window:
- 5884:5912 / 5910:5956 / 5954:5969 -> 0.02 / 2.09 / 2.27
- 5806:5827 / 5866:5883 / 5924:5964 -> -0.03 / 2.23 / 2.17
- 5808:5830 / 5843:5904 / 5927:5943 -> 0.01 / 2.24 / 2.13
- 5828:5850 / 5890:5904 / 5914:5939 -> 0.09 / 2.27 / 2.13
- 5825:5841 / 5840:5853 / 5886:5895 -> -0.10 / 2.23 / 1.86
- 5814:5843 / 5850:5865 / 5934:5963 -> 0.03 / 2.25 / 2.19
